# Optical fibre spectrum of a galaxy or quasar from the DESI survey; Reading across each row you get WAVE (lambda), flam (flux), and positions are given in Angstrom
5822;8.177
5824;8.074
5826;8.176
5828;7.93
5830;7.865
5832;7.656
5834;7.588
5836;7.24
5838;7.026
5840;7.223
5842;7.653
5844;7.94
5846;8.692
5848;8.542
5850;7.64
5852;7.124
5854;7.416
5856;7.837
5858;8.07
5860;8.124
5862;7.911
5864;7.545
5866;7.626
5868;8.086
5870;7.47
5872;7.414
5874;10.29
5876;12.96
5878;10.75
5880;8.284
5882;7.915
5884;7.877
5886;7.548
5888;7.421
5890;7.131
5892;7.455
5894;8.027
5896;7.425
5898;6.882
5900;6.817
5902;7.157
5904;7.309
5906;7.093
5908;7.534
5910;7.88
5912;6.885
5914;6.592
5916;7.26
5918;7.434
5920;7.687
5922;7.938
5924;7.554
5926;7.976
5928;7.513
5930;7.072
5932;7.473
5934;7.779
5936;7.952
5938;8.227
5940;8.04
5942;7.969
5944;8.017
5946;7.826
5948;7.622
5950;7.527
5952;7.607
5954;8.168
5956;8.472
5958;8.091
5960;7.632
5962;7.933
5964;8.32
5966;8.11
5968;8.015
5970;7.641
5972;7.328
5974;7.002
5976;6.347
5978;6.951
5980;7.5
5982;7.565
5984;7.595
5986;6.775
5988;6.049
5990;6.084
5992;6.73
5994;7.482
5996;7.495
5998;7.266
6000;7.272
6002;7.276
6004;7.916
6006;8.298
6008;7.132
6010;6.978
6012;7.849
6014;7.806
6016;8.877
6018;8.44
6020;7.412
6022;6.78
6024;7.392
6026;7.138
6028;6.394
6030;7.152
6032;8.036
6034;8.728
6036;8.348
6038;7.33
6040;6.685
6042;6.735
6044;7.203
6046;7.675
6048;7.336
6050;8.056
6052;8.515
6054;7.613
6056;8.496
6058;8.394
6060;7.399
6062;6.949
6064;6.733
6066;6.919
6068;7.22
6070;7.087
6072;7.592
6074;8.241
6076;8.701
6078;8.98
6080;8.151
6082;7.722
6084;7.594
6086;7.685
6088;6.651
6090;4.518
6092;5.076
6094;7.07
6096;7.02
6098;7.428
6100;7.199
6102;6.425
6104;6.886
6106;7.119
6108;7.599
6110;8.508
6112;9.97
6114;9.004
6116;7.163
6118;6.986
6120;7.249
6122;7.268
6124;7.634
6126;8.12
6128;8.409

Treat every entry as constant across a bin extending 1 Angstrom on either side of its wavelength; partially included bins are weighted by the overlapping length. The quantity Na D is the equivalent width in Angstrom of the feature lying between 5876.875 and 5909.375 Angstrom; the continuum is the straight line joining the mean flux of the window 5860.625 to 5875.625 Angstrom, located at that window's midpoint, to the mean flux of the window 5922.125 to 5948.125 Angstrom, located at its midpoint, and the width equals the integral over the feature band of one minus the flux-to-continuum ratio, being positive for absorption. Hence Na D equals 1.6 Angstrom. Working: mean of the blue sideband 8.26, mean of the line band 7.69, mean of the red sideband 7.78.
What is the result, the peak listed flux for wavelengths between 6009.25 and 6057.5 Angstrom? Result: 8.877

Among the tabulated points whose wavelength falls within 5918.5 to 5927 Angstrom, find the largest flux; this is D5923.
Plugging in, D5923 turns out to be 7.976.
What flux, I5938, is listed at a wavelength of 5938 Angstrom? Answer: 8.227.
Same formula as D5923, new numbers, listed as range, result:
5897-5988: 8.472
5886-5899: 8.027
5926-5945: 8.227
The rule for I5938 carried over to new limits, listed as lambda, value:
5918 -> 7.434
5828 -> 7.93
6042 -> 6.735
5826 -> 8.176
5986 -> 6.775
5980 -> 7.5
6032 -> 8.036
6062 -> 6.949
